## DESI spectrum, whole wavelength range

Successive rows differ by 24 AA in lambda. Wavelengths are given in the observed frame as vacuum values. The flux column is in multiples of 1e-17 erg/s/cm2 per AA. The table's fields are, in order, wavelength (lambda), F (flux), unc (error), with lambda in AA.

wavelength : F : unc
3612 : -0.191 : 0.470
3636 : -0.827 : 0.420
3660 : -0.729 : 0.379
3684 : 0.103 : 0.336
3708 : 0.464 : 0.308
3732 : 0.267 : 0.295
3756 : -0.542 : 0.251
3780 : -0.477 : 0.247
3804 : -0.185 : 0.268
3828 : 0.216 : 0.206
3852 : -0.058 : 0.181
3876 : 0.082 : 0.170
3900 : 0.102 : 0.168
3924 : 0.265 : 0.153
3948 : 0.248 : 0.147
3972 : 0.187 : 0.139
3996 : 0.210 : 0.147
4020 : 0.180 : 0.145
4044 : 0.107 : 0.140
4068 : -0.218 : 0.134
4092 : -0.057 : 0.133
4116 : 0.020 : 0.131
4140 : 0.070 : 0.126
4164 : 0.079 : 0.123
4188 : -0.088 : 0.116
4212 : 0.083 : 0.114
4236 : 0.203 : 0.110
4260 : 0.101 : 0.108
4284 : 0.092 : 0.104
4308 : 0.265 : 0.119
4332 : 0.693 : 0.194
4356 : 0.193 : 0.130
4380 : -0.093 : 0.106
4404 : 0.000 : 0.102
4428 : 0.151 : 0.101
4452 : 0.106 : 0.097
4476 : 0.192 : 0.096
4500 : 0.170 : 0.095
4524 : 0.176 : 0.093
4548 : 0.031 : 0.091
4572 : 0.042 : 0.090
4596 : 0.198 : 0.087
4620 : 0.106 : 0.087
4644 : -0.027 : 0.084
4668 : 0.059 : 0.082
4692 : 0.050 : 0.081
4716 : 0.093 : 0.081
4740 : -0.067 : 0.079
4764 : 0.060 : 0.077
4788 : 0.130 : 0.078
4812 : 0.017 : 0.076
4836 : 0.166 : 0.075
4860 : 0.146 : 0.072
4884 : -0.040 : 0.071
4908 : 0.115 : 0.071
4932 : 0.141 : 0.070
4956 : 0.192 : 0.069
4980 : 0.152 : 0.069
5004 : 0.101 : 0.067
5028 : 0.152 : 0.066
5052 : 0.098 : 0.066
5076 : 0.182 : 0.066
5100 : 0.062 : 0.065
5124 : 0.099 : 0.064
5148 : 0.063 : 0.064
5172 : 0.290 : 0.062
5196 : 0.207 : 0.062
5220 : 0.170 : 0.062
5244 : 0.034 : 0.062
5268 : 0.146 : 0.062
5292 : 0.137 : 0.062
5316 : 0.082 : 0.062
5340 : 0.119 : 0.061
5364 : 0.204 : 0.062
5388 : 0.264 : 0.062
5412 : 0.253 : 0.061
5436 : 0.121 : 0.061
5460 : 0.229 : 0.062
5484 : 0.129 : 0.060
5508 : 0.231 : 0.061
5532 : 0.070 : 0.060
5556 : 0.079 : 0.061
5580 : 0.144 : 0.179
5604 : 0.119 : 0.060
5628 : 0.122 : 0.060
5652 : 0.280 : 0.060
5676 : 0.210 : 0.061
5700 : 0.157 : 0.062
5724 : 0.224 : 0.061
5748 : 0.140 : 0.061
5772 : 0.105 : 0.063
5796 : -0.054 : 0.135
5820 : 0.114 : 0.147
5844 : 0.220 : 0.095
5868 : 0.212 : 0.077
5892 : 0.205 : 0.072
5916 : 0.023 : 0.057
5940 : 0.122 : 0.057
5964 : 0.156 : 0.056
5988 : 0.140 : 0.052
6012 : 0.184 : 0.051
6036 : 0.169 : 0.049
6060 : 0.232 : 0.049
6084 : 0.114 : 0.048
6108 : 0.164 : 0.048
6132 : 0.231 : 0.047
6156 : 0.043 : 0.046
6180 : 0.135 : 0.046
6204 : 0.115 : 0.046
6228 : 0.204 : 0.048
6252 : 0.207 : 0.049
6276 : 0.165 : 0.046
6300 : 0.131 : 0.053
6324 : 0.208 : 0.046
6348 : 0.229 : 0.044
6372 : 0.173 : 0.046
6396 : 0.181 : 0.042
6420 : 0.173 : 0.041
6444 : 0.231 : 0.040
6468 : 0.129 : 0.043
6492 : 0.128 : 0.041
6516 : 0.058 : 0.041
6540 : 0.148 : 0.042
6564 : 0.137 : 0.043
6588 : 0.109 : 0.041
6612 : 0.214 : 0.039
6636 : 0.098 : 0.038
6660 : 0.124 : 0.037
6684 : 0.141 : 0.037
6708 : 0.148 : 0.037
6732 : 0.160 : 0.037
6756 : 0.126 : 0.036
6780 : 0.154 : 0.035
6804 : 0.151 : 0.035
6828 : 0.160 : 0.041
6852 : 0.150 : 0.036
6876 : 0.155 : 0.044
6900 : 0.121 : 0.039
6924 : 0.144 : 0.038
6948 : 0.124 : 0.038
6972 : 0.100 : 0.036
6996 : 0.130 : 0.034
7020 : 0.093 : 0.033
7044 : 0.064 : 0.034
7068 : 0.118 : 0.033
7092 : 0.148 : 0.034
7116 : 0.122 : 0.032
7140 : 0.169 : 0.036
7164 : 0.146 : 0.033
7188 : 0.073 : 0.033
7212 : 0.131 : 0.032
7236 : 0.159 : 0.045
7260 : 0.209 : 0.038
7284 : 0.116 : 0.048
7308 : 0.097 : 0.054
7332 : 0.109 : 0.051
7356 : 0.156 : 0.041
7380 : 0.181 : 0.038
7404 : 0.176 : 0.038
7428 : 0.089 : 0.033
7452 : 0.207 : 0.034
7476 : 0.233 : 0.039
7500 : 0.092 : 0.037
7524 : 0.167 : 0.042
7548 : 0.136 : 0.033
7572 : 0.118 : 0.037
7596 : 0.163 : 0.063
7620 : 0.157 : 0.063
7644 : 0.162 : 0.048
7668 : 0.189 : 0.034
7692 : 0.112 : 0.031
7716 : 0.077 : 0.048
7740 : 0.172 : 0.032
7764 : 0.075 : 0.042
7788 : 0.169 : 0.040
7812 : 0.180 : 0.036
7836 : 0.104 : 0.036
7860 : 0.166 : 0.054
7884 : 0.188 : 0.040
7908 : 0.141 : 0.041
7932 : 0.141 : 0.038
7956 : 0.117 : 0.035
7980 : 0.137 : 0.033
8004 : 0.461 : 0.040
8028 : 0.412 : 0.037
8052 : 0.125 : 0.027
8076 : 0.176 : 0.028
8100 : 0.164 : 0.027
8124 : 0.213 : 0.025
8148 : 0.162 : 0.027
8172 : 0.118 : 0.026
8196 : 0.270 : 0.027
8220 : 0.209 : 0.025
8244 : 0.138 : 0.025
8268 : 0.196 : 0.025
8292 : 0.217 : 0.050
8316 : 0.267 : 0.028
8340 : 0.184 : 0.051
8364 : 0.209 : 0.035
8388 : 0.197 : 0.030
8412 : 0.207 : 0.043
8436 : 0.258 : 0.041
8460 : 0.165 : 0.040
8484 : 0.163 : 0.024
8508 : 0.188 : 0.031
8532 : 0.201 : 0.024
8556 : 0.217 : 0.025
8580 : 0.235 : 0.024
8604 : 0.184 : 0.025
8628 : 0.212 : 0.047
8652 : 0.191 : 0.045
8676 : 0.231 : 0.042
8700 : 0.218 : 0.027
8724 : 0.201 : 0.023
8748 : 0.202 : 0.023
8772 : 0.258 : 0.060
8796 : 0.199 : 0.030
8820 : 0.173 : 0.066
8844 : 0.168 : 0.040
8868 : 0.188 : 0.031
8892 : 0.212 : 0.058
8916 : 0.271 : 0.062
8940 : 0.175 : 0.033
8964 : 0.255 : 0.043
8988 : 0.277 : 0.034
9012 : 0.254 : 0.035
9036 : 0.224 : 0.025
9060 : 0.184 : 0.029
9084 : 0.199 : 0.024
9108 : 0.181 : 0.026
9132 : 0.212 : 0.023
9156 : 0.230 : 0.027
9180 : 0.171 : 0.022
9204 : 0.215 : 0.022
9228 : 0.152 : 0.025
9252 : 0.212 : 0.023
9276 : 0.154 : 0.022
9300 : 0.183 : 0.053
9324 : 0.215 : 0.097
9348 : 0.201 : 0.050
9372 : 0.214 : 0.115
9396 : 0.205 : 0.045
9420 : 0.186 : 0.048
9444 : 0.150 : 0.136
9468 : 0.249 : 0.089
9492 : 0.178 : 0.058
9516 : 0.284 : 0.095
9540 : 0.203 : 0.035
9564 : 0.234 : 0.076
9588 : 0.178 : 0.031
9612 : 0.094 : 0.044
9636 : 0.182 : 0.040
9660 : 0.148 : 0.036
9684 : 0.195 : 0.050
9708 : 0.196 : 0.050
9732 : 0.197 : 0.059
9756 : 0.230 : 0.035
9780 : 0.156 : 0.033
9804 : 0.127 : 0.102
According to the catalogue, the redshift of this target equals 1.15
